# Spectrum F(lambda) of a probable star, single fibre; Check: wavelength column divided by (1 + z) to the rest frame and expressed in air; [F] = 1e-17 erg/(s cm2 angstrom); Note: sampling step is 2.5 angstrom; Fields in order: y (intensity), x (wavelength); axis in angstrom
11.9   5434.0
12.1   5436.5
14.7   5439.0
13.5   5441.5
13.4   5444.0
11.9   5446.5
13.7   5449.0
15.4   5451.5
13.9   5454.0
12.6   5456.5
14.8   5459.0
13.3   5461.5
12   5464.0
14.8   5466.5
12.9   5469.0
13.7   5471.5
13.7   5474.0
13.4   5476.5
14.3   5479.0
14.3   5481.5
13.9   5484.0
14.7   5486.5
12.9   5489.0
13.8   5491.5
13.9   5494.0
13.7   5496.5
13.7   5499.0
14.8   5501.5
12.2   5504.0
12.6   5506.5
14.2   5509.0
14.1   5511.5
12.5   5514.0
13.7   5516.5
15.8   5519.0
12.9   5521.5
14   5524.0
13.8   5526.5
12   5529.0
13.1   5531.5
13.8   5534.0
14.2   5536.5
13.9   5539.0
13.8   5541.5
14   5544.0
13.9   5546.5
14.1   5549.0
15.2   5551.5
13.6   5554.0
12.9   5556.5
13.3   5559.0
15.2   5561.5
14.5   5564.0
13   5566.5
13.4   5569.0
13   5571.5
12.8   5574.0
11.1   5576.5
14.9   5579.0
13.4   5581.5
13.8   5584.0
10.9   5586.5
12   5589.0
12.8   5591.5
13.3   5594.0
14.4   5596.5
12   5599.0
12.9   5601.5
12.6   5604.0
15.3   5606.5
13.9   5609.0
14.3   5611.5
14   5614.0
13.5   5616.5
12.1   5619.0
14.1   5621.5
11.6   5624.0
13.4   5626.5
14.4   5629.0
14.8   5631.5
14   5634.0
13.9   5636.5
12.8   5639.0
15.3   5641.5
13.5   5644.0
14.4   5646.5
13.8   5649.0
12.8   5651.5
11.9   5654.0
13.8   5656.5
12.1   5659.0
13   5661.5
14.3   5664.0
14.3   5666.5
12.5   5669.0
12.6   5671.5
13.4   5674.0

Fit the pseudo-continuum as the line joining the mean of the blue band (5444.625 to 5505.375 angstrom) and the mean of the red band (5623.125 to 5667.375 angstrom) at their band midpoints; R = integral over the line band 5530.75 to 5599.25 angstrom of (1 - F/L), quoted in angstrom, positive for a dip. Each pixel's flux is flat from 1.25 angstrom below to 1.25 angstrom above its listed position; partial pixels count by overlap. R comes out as 0.8 angstrom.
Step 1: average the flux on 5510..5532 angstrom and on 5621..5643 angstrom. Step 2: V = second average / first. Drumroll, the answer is 1.0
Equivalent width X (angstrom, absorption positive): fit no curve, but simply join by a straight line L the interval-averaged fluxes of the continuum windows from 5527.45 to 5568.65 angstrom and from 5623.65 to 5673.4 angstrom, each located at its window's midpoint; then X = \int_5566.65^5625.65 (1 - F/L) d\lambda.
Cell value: 2.18 angstrom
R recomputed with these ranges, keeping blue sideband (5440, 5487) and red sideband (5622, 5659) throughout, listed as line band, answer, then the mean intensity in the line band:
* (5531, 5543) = -0.2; 13.8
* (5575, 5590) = 1.0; 12.7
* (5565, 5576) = 0.5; 12.9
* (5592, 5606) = 0.5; 13.1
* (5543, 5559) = -0.3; 13.9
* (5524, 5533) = 0.3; 13.1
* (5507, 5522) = -0.2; 13.9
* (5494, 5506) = 0.1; 13.6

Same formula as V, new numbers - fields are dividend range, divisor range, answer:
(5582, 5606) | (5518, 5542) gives 0.94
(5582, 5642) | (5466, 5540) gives 0.98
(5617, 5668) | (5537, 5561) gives 0.97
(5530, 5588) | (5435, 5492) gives 0.99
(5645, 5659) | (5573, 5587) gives 1.02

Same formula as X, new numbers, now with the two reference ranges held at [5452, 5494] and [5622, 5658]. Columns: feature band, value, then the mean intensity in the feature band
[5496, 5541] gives 0.3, 13.6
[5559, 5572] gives -0.2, 13.8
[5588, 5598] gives 0.4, 13.1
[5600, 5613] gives -0.1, 13.8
